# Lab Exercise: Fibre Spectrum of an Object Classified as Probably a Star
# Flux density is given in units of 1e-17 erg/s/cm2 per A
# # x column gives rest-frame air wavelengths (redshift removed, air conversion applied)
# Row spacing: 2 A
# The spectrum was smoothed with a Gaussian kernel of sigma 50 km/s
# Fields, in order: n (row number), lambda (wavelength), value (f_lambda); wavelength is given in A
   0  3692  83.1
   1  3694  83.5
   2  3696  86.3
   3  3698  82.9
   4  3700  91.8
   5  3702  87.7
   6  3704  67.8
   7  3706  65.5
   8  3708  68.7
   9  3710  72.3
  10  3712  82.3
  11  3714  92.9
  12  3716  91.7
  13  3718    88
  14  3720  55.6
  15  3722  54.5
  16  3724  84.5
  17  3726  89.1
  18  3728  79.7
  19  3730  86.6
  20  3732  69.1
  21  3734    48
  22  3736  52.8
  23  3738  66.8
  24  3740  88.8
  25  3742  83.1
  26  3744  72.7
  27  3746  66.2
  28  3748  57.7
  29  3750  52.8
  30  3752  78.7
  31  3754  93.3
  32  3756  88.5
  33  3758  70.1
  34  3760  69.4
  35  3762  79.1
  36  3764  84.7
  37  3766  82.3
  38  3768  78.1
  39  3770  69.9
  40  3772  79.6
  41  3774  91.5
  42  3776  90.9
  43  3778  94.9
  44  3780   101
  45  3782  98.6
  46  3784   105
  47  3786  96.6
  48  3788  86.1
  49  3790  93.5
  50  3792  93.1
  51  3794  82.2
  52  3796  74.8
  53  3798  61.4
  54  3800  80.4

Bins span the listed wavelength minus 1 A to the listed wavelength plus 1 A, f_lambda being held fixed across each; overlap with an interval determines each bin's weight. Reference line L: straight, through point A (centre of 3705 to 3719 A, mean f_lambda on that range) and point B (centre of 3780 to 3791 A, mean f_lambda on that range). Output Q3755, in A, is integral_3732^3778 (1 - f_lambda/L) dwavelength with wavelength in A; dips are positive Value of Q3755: 7.6 A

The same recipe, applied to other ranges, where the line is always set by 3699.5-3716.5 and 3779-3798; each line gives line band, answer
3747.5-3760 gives 1.75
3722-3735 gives 1.22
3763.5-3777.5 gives 0.86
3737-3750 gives 2.05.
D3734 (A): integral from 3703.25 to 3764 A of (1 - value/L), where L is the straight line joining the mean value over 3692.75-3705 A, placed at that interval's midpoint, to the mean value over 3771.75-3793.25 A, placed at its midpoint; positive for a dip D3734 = 9.45 A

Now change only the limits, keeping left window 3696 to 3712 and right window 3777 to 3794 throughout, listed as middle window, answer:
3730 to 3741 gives 2.3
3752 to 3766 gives 1.4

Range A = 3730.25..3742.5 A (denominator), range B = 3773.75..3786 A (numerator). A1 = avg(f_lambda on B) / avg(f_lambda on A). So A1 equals 1.42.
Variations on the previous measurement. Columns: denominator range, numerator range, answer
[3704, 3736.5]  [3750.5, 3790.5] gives 1.16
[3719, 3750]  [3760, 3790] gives 1.26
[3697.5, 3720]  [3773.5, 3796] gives 1.17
